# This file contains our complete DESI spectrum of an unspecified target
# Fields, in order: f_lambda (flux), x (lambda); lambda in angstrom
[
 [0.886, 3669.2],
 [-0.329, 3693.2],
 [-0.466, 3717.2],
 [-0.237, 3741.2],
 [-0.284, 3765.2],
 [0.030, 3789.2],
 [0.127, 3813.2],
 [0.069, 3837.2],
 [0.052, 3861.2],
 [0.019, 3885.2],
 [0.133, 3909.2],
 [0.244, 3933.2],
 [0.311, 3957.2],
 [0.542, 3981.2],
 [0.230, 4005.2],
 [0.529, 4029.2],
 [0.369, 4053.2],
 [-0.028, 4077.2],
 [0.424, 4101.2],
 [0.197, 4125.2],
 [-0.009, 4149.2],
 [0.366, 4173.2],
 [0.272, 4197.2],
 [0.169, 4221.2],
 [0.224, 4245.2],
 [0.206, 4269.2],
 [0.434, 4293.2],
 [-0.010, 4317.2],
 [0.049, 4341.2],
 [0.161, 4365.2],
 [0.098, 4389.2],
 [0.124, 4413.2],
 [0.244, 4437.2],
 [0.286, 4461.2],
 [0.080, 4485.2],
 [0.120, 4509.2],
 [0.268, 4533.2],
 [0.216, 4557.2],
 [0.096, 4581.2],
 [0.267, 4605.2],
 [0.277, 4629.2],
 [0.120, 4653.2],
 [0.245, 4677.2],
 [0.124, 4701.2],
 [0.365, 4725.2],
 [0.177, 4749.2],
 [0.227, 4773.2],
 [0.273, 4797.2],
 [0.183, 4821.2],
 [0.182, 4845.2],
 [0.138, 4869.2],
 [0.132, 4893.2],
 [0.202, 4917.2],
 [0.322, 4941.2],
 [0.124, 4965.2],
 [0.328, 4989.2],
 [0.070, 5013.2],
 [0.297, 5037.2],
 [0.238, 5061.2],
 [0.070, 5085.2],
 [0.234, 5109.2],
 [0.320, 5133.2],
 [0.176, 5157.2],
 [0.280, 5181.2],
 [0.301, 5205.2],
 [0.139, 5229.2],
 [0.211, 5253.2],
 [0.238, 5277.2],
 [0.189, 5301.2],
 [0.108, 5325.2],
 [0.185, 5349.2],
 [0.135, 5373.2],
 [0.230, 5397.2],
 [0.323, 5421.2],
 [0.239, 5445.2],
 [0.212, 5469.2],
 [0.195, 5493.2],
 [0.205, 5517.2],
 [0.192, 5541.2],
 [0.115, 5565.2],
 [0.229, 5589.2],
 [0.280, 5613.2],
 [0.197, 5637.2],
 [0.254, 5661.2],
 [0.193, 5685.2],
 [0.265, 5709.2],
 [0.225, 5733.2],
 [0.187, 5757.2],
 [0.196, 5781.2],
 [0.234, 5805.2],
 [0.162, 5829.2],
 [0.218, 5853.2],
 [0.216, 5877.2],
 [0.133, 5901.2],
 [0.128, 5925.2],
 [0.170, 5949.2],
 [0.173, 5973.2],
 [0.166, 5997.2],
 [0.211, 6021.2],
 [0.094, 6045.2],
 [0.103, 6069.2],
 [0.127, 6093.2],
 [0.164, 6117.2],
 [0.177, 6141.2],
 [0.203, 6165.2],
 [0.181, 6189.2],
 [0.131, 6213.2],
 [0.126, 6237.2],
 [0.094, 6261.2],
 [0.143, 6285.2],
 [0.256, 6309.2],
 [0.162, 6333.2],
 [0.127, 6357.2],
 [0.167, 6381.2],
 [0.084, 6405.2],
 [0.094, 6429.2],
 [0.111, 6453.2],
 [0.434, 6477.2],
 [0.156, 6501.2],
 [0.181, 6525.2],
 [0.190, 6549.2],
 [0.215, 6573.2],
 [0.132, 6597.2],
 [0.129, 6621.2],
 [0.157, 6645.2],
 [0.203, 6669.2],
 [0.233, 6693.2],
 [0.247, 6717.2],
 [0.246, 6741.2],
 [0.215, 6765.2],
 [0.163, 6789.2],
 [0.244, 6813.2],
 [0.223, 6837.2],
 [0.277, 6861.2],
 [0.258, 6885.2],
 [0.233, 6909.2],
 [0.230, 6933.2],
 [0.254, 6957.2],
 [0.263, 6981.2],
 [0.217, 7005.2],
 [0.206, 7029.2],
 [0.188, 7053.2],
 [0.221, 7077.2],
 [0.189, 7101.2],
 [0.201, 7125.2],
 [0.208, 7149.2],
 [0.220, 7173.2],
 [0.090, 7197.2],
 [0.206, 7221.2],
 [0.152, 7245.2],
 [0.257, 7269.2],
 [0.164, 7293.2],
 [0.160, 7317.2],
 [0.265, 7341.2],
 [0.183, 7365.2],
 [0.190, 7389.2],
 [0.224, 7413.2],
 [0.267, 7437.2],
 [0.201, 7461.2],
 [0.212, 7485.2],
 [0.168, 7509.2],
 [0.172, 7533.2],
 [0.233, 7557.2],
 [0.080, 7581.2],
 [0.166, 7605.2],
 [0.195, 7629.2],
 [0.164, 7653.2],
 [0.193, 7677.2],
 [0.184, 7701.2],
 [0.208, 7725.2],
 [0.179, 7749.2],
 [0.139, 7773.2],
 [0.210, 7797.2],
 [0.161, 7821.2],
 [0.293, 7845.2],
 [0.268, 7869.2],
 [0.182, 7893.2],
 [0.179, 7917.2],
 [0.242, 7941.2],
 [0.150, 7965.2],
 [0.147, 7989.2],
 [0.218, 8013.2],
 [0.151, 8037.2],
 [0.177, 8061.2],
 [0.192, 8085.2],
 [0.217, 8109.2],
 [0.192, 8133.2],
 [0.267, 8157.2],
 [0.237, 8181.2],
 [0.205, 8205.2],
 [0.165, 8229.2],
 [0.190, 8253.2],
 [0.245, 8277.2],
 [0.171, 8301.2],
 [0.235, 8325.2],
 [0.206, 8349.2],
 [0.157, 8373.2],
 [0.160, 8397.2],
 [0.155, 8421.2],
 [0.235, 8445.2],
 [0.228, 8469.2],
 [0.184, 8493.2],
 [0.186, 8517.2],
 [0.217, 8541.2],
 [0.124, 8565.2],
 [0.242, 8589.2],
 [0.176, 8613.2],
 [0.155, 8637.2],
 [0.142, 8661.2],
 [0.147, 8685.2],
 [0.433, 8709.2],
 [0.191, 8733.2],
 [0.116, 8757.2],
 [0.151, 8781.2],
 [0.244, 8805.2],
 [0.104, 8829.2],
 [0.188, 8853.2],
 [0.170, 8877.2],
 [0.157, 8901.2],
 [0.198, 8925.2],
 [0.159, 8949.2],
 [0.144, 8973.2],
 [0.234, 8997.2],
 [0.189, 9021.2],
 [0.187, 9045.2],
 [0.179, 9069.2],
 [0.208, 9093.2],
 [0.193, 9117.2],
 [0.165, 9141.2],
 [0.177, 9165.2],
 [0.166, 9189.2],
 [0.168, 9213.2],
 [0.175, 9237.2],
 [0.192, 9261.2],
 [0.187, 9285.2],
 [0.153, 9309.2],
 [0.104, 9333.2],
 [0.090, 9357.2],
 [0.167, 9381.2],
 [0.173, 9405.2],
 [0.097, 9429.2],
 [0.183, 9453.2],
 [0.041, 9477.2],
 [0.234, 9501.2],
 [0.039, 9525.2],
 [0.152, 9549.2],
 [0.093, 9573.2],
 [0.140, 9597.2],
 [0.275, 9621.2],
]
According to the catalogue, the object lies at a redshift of 0.74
